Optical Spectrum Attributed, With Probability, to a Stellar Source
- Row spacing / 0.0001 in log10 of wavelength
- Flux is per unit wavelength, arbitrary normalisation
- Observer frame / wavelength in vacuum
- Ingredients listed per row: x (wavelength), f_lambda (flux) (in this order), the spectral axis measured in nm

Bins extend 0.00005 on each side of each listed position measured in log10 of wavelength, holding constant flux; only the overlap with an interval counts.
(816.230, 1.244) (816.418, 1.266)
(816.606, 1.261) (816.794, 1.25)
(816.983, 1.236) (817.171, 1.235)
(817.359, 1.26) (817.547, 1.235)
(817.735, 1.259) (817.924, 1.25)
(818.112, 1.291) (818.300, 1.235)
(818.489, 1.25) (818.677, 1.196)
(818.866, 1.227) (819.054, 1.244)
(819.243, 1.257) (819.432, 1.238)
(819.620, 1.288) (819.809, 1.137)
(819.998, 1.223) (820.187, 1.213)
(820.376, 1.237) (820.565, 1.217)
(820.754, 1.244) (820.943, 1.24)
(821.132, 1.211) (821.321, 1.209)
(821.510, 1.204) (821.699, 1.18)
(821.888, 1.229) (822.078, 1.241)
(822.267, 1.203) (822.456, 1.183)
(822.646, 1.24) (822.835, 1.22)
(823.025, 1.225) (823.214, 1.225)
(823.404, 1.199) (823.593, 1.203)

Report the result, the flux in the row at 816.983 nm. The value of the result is 1.236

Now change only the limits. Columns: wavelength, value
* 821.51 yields 1.204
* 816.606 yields 1.261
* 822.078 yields 1.241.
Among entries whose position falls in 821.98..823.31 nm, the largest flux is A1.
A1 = 1.241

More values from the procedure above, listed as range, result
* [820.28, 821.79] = 1.244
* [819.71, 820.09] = 1.223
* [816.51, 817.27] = 1.261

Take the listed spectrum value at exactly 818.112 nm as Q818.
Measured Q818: 1.291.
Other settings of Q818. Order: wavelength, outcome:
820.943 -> 1.24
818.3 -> 1.235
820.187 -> 1.213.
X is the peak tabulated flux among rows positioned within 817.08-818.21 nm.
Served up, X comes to 1.291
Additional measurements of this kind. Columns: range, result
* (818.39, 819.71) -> 1.288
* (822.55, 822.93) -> 1.24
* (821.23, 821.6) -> 1.209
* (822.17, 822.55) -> 1.203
